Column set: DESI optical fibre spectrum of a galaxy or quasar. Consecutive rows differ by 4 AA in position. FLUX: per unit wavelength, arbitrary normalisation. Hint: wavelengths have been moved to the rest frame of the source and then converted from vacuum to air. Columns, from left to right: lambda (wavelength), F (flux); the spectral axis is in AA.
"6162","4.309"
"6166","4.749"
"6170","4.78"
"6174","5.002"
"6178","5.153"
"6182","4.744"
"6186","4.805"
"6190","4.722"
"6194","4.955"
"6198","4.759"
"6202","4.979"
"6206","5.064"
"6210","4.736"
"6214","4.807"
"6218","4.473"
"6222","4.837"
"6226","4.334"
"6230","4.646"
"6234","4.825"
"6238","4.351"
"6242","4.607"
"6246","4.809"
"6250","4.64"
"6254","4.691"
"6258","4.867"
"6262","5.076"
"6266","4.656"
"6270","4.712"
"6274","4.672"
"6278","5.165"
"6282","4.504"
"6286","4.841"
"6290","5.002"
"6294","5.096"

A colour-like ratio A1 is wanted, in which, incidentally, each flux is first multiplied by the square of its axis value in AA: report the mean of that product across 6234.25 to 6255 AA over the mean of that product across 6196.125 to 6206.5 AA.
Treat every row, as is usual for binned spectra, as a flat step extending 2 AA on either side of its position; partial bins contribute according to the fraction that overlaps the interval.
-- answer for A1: 1.0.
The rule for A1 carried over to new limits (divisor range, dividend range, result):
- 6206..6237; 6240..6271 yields 1.03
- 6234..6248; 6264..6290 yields 1.05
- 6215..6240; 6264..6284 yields 1.05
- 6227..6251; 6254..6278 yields 1.05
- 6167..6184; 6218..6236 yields 0.96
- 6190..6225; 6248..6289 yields 1.02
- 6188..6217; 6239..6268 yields 1.00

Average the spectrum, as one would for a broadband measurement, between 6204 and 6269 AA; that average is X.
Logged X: 4.71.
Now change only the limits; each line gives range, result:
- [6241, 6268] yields 4.77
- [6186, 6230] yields 4.76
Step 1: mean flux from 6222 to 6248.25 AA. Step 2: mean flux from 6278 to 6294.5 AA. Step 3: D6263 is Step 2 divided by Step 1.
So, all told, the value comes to 1.06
